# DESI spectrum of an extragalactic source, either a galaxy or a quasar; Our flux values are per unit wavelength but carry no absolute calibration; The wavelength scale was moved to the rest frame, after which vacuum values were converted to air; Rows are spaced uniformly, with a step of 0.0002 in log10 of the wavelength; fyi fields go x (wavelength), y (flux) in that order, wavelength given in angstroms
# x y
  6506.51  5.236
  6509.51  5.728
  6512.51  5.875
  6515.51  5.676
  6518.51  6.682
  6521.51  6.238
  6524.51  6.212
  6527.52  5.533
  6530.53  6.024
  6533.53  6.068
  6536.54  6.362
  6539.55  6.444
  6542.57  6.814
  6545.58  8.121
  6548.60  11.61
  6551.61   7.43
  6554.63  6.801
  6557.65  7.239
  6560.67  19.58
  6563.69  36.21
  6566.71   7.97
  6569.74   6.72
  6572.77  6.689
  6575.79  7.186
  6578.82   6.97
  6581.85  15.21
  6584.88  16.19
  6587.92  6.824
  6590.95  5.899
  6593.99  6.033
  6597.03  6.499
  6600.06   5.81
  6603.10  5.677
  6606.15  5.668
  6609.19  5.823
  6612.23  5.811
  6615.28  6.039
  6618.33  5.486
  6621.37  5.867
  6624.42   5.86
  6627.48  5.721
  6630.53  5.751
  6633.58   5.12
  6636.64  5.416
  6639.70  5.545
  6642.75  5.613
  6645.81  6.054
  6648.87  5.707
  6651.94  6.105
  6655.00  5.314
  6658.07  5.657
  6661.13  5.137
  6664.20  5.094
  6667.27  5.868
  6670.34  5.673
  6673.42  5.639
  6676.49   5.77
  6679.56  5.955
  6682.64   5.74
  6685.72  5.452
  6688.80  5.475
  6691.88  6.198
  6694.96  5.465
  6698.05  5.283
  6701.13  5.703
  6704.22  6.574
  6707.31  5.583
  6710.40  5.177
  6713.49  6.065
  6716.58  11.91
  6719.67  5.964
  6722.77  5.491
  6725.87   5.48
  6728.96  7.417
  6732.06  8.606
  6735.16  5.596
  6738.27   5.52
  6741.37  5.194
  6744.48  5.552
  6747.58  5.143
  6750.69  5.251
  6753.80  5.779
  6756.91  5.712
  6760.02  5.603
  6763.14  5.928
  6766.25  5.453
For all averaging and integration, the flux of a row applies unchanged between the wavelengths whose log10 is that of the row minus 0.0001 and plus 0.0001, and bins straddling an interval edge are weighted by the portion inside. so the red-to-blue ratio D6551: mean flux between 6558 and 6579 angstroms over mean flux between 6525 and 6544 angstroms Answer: 2.11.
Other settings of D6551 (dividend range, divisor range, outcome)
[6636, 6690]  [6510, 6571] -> 0.63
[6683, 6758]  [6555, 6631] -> 0.69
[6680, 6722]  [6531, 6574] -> 0.60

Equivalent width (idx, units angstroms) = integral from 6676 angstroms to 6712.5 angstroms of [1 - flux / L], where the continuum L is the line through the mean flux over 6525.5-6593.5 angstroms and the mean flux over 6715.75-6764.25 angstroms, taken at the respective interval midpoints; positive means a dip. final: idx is 7.0 angstroms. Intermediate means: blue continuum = 9.64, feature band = 5.7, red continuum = 6.18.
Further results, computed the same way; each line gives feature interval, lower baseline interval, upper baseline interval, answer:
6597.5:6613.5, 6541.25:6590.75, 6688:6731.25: 6.43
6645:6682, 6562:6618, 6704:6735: 9.97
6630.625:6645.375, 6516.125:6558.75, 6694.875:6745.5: 2.43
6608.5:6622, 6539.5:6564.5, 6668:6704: 4.79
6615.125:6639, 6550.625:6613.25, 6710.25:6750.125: 8.14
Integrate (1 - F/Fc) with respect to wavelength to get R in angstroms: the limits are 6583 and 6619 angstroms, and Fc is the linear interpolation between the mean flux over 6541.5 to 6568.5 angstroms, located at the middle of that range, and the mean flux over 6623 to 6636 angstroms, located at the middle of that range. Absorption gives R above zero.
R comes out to 6.04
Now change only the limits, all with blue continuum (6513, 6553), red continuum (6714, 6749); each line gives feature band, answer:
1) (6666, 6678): 1.6 angstroms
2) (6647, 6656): 1.2 angstroms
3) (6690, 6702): 1.7 angstroms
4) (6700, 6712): 1.5 angstroms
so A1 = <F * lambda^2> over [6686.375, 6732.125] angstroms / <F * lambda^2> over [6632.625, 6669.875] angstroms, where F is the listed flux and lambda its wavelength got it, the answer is 1.2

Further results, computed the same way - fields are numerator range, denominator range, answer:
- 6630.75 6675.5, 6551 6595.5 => 0.52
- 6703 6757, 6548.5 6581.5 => 0.57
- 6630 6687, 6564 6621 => 0.72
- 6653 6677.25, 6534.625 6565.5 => 0.49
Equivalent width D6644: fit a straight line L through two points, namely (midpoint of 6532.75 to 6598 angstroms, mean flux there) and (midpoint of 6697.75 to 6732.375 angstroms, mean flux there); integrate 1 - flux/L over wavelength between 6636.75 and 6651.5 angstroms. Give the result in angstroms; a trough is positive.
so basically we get 4.3 angstroms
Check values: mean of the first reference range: 9.83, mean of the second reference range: 6.58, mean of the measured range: 5.73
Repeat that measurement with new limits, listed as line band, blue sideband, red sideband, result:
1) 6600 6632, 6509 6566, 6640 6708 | 6.0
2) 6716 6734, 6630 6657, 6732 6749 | -4.8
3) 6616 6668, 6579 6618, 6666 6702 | 7.7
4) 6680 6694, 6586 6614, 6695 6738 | 1.4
